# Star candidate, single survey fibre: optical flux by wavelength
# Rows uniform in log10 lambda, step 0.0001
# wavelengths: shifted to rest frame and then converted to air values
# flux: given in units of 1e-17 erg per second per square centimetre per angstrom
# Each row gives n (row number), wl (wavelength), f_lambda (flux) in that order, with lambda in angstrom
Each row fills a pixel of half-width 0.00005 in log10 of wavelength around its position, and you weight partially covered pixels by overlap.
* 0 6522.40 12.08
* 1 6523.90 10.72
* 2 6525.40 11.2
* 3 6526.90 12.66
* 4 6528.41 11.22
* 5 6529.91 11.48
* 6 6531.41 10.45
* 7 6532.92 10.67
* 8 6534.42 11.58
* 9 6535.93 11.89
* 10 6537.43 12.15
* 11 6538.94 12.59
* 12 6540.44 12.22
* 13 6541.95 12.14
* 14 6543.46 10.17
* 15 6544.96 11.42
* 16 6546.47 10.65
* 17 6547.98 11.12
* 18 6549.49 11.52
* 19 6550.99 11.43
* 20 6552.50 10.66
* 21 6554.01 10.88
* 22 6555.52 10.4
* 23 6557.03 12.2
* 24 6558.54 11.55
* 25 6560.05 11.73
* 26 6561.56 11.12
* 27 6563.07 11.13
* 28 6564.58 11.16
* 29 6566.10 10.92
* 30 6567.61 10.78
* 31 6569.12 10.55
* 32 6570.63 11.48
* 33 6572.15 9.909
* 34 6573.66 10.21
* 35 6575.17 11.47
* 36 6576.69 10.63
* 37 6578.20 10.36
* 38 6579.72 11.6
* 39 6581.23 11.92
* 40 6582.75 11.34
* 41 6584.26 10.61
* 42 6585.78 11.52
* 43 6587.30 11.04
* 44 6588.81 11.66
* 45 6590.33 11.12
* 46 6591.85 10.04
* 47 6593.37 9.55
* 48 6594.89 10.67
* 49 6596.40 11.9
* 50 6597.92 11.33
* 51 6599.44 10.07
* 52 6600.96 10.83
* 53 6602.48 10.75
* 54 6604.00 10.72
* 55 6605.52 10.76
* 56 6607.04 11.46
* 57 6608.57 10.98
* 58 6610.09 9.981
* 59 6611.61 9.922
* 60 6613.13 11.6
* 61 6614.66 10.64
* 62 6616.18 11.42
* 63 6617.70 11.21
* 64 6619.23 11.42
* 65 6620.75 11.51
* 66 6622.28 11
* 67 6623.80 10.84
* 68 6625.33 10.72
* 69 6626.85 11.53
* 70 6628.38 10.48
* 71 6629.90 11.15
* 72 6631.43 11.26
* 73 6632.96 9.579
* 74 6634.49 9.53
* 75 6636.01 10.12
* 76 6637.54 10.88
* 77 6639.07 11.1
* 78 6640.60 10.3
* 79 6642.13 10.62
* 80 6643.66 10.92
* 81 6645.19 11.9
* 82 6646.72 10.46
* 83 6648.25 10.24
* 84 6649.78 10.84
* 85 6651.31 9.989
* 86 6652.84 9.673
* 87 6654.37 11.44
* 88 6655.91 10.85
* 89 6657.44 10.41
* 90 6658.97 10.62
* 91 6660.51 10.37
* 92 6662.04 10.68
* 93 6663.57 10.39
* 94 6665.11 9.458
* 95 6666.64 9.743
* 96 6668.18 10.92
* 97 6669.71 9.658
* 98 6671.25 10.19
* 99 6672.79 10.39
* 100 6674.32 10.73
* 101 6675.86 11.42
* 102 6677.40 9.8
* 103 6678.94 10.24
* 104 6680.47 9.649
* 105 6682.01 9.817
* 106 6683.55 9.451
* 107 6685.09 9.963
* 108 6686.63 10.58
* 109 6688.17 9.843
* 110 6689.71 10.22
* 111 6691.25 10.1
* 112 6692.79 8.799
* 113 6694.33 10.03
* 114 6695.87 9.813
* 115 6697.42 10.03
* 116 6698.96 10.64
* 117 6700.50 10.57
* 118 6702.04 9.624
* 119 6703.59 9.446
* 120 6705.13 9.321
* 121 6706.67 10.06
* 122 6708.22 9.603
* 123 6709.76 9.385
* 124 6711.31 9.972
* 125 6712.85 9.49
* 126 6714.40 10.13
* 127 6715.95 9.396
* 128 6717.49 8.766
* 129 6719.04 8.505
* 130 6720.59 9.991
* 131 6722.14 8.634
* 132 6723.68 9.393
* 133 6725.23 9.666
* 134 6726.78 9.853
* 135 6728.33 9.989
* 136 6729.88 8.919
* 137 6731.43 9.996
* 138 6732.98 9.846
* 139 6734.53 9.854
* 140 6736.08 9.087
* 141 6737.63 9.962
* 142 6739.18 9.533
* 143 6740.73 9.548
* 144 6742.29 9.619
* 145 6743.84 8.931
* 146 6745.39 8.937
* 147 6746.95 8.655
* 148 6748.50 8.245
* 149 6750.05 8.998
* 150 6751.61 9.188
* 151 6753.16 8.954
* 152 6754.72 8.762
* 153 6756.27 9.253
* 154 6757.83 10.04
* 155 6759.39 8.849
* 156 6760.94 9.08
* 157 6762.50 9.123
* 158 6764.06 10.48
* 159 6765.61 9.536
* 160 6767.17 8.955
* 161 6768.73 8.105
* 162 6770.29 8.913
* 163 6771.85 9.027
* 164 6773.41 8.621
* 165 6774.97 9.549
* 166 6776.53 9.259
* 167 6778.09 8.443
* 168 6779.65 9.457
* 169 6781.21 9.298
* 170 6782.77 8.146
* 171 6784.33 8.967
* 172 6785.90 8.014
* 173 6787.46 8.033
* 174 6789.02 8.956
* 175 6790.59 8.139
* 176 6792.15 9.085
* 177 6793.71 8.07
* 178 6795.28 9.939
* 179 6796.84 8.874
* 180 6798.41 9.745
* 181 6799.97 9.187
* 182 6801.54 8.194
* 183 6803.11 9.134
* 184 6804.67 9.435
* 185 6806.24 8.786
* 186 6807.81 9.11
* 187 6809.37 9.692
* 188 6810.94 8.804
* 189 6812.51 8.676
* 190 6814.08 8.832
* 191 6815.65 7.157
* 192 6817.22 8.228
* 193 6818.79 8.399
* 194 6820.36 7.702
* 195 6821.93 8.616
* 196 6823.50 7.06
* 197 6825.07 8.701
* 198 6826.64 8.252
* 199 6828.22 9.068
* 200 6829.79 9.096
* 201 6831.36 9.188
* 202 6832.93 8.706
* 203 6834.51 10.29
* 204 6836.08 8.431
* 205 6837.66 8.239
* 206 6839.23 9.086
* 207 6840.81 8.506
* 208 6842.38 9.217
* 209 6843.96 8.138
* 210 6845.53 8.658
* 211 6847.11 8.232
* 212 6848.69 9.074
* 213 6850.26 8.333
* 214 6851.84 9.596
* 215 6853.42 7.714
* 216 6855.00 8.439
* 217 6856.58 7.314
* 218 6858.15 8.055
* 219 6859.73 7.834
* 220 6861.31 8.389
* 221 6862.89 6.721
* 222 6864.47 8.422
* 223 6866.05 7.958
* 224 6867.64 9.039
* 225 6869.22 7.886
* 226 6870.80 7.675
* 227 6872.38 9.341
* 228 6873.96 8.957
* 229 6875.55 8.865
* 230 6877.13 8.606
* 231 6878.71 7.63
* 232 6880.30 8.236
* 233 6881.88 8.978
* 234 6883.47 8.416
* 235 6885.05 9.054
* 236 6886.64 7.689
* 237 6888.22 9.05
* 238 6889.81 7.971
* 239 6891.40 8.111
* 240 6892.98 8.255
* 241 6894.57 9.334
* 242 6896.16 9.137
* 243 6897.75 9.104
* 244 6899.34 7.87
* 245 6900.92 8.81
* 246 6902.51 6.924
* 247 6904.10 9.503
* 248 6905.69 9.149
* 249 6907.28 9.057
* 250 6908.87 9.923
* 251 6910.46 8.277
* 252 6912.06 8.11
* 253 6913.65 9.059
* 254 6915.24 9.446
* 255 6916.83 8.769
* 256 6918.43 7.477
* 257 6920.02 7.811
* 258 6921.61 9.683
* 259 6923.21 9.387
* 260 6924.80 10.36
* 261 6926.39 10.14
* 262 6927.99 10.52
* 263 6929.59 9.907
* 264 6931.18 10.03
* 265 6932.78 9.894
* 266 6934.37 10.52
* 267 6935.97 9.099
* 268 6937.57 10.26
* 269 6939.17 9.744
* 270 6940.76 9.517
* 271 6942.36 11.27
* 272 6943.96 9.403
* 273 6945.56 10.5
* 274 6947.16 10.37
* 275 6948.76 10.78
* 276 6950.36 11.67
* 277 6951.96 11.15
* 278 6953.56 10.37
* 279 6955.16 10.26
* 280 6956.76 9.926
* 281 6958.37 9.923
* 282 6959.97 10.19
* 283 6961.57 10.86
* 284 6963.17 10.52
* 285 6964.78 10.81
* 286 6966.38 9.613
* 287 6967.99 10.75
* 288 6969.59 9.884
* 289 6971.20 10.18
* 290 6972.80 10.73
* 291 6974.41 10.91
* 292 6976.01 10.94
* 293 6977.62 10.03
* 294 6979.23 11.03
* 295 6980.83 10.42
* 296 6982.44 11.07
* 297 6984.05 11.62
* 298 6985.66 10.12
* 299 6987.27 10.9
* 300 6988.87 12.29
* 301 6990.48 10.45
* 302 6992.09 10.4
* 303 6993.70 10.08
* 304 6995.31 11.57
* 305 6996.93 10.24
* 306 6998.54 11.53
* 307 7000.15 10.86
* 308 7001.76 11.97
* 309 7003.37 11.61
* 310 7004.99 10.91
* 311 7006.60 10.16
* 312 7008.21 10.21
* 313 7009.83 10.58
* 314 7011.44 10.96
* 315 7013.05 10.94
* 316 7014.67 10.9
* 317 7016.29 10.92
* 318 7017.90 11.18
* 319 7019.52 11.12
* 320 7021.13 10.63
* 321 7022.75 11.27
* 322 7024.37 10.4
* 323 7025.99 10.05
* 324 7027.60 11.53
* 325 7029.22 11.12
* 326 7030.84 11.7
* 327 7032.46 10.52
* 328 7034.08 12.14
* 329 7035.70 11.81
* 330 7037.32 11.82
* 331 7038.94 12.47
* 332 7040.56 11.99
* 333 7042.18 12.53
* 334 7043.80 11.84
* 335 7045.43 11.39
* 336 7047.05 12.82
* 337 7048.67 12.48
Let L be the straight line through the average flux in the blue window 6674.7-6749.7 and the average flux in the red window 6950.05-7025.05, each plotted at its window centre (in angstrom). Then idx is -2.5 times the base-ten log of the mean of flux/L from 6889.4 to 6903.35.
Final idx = 0.229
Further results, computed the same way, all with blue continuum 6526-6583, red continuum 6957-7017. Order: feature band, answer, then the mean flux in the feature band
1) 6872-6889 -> 0.252 mag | 8.6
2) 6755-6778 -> 0.197 mag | 9.17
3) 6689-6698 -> 0.131 mag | 9.82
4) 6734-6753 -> 0.196 mag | 9.2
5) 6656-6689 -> 0.090 mag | 10.2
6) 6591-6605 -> 0.053 mag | 10.7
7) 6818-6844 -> 0.253 mag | 8.64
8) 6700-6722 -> 0.159 mag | 9.55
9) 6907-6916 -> 0.203 mag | 8.97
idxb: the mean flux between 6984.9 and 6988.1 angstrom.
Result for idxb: 10.6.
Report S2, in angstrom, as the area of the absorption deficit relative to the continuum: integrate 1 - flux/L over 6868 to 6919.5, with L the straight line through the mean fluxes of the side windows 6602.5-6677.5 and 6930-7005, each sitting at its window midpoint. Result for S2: 9.8 angstrom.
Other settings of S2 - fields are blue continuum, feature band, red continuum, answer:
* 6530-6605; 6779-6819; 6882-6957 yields 4.7 angstrom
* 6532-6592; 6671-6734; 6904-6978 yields 5.4 angstrom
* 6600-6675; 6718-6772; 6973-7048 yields 7.6 angstrom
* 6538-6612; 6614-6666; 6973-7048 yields 1.7 angstrom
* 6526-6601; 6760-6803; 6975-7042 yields 8.4 angstrom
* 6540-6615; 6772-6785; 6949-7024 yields 2.3 angstrom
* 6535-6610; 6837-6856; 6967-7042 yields 4.2 angstrom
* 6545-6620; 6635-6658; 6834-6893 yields -0.5 angstrom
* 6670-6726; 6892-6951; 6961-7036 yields 6.5 angstrom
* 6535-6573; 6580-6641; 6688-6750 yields -1.1 angstrom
